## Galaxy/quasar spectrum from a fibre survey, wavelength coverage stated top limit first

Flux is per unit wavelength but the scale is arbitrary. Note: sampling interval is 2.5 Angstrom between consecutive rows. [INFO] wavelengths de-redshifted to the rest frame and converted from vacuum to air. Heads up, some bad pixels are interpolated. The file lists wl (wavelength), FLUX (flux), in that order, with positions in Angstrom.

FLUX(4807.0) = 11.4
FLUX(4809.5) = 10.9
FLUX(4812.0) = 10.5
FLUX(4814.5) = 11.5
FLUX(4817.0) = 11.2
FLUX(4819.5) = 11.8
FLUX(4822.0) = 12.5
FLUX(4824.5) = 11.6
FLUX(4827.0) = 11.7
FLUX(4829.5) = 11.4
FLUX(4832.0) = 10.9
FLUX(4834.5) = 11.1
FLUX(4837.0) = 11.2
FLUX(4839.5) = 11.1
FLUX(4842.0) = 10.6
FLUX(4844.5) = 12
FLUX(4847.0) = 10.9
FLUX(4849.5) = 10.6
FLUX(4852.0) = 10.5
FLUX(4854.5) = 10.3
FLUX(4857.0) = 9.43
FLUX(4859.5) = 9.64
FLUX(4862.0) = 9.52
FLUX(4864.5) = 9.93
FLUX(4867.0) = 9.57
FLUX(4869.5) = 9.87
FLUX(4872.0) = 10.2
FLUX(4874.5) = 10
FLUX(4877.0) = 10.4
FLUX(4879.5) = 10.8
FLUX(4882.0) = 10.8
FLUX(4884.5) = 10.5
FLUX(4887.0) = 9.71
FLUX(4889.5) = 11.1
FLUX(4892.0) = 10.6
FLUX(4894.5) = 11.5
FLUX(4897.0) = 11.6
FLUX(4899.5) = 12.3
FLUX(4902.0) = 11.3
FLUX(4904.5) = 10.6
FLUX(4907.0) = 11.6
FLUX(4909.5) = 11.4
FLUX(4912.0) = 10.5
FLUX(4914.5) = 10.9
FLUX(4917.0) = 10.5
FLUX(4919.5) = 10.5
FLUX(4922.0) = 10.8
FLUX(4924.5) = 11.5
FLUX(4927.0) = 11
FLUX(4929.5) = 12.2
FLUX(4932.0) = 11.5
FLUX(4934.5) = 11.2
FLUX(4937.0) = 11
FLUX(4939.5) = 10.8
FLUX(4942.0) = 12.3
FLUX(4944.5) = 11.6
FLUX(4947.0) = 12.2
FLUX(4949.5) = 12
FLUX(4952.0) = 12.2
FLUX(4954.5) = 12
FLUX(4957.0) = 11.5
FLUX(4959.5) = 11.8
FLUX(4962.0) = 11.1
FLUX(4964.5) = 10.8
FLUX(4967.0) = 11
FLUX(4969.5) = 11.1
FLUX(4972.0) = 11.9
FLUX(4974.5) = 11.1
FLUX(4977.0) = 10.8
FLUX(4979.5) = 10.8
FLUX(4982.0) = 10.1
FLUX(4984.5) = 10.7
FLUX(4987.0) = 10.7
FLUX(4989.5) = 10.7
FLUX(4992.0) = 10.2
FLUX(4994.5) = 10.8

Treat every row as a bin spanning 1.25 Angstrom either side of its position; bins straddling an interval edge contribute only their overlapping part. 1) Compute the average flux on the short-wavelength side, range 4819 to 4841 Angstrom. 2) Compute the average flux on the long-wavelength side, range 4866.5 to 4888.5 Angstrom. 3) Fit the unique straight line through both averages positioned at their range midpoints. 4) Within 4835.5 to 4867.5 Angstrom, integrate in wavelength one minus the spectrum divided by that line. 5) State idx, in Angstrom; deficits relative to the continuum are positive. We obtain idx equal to 1.4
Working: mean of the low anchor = 11.5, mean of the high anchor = 10.2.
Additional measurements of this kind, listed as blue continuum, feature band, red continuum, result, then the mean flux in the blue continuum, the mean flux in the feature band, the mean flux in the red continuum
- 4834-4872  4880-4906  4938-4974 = -0.3 Angstrom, 10.4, 11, 11.6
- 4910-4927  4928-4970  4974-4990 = -3.1 Angstrom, 10.8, 11.6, 10.7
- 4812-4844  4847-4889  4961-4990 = 4.1 Angstrom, 11.4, 10.2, 10.9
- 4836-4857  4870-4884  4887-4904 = 0.8 Angstrom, 10.8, 10.4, 11.2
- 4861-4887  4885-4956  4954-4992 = -4.9 Angstrom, 10.1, 11.3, 11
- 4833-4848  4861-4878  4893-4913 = 2.0 Angstrom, 11.2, 9.93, 11.4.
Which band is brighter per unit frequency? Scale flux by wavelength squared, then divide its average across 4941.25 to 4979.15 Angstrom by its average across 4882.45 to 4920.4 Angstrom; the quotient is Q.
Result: 1.08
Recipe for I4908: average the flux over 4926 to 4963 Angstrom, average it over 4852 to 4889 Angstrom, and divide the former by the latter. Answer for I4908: 1.2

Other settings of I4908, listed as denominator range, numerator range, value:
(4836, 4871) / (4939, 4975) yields 1.12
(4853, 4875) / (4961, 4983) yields 1.12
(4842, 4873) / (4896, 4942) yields 1.10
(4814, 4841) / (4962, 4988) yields 0.95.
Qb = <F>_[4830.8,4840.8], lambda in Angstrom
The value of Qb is 11.1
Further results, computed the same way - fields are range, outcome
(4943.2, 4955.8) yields 12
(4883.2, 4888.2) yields 10.1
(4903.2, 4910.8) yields 11.2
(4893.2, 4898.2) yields 11.5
